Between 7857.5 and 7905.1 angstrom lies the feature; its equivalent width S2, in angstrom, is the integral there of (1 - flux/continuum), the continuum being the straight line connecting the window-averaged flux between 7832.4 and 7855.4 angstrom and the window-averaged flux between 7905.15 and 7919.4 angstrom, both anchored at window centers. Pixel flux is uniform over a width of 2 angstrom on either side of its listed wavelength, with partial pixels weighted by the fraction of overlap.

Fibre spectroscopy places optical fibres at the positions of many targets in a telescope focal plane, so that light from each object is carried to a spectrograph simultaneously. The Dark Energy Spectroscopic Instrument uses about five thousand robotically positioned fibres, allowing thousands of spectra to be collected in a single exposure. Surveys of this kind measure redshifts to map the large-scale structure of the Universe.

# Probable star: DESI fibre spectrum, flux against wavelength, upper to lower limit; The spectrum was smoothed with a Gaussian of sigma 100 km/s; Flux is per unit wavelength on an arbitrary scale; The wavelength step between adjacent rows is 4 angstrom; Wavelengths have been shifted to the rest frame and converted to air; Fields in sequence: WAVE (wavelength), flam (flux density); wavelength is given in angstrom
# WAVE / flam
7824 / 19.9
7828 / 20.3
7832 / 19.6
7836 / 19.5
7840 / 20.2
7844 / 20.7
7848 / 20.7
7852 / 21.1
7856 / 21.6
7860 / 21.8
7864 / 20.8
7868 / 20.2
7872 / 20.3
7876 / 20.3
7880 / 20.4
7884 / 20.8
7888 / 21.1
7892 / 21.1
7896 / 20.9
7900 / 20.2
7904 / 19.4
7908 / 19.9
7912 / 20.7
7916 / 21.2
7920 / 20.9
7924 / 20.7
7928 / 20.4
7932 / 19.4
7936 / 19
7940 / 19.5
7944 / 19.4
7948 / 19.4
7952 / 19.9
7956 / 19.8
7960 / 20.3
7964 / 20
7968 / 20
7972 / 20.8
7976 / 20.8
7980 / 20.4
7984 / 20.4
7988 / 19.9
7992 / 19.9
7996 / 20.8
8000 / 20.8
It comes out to -0.3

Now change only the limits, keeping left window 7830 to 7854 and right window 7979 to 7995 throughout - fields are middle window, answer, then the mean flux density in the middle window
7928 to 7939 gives 0.4 angstrom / 19.4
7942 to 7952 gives 0.4 angstrom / 19.5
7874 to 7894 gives -0.5 angstrom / 20.7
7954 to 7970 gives 0.1 angstrom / 20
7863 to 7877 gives -0.1 angstrom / 20.4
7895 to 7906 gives 0.1 angstrom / 20.1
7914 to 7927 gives -0.4 angstrom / 20.9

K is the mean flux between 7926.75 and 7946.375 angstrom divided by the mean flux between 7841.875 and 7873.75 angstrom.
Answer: 0.93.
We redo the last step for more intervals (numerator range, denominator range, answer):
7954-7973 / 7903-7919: 0.99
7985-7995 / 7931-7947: 1.04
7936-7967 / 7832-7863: 0.95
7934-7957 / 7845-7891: 0.94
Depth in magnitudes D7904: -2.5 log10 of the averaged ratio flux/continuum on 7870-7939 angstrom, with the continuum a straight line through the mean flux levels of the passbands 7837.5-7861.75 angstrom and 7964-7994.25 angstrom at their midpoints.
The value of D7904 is 0.02 mag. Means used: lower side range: 21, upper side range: 20.3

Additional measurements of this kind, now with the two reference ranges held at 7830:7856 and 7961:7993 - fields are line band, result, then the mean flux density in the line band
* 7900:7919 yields 0.00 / 20.3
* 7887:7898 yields -0.04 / 21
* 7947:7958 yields 0.03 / 19.7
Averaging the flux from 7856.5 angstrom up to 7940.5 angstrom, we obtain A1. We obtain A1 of 20.5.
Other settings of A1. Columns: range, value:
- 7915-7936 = 20.3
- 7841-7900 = 20.8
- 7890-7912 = 20.3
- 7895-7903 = 20.4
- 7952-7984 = 20.3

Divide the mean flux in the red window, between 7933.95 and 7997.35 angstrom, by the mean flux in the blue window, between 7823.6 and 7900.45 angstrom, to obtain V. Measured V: 1.0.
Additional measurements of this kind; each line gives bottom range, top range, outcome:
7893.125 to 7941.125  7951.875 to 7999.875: 1.00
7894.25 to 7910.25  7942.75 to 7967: 0.99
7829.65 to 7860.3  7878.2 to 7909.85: 0.99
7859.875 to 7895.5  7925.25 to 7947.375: 0.95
